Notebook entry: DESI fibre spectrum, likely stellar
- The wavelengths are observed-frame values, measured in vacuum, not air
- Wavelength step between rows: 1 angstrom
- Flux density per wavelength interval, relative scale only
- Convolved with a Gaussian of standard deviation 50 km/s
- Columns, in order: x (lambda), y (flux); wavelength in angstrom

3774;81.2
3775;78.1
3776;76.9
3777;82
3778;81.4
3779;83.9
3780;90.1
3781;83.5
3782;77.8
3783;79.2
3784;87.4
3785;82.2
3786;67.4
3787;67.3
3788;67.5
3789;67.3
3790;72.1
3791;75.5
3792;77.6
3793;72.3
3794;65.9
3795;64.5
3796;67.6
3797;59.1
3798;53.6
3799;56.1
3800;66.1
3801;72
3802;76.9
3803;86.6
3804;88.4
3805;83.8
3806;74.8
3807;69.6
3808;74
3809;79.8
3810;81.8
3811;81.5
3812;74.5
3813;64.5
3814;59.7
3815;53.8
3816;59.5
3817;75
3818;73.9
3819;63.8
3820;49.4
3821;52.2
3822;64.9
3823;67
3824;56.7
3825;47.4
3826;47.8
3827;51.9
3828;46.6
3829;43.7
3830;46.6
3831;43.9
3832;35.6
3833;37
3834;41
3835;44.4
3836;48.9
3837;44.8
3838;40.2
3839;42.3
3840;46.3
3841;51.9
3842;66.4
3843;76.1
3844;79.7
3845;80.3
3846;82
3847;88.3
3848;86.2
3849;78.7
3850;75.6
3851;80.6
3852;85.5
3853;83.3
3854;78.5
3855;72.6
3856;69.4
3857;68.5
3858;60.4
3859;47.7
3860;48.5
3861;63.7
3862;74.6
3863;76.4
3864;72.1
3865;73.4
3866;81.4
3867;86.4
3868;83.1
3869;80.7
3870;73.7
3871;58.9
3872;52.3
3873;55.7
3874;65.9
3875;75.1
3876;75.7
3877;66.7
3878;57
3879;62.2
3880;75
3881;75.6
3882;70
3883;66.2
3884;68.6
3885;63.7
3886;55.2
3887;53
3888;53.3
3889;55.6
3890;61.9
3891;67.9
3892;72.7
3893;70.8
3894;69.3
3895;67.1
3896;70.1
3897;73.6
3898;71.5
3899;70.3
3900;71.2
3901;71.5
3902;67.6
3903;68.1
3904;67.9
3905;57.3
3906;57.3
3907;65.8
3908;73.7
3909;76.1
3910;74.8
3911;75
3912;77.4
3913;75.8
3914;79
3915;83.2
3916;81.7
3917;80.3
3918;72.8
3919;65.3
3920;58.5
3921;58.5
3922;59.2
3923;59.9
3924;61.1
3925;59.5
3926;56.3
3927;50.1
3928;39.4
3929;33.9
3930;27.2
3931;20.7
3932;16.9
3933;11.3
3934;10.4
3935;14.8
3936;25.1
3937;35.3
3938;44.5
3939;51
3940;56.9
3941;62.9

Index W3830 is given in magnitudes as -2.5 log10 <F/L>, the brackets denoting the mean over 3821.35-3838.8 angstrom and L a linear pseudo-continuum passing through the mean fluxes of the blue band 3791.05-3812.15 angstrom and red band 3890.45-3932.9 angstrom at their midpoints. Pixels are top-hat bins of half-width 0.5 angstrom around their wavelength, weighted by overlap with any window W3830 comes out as 0.426 mag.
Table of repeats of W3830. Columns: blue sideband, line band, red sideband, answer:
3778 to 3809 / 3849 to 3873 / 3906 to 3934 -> -0.09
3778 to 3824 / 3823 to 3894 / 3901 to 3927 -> 0.09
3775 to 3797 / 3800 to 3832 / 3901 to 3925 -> 0.15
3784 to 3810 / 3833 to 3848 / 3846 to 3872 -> 0.22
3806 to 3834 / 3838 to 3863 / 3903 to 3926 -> -0.12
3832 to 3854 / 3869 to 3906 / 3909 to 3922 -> 0.06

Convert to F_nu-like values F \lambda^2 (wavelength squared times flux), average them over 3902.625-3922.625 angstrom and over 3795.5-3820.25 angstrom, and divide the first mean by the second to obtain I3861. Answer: 1.06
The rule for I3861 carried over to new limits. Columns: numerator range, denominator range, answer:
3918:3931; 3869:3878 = 0.81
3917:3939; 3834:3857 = 0.66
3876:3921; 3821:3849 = 1.26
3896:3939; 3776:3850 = 0.91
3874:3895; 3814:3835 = 1.29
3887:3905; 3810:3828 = 1.13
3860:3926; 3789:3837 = 1.14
